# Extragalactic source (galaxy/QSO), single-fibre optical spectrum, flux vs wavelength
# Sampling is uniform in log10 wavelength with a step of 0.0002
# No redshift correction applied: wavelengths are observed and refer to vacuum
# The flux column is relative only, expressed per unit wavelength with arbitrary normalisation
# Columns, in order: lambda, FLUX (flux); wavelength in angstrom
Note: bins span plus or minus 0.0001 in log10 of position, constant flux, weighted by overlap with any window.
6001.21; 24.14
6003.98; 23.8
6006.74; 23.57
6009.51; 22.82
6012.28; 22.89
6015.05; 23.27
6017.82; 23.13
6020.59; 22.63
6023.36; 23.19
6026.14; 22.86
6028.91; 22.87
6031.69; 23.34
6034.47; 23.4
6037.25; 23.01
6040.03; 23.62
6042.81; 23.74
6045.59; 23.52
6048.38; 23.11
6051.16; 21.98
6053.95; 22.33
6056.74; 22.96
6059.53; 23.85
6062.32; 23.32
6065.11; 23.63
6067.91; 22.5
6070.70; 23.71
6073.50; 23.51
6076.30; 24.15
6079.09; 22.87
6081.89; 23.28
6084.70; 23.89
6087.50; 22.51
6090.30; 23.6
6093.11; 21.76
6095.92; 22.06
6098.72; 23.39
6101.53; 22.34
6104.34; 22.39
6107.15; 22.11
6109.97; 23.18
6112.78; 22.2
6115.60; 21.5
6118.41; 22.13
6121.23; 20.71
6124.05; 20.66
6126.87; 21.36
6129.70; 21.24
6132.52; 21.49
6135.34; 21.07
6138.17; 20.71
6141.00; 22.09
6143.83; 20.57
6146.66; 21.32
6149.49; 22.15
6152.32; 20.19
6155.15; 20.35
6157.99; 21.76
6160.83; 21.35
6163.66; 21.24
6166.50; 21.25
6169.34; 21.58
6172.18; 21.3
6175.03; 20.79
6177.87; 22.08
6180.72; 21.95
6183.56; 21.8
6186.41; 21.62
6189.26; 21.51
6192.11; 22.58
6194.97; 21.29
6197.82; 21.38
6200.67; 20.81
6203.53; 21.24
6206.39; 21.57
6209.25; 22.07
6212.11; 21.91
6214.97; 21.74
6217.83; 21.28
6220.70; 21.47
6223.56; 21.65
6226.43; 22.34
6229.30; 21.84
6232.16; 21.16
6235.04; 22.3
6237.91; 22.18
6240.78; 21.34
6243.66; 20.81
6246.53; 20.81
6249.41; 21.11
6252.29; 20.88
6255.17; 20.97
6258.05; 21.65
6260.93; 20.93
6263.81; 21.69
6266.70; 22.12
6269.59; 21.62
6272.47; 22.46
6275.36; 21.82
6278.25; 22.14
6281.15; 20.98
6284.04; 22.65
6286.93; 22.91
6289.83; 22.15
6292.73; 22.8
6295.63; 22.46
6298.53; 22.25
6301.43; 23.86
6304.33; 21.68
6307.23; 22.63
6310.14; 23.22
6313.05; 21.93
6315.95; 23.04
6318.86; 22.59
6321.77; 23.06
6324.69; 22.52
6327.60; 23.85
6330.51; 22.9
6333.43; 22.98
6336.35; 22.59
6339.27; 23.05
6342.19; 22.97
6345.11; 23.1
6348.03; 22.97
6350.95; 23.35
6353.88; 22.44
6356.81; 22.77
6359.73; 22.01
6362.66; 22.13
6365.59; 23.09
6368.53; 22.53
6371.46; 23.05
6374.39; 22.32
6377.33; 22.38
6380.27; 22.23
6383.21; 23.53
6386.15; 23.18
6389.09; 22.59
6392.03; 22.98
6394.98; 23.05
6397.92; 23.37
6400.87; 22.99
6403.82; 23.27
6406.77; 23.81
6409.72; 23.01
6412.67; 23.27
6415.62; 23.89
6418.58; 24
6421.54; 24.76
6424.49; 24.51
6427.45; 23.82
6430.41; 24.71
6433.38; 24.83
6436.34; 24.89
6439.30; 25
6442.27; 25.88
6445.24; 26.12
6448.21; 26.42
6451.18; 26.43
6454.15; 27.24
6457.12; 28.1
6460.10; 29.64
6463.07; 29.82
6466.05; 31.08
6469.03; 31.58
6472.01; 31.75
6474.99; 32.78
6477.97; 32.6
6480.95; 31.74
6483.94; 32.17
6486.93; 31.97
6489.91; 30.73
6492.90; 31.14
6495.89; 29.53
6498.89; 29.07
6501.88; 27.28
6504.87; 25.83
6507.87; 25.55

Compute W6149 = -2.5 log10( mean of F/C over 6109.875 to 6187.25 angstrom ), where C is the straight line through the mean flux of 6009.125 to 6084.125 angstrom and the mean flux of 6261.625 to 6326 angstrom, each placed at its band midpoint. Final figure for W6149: 0.072 mag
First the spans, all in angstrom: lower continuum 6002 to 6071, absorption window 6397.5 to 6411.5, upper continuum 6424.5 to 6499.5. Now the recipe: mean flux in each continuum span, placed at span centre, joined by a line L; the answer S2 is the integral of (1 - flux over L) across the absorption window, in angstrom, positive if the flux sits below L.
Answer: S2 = 2.3 angstrom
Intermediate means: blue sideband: 23.2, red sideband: 28.7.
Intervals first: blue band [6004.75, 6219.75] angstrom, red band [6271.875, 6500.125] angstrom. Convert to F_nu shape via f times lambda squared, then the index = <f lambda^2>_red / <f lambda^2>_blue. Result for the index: 1.22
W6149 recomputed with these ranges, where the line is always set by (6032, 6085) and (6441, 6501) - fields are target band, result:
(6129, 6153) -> 0.16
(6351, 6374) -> 0.23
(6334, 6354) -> 0.21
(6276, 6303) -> 0.20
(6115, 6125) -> 0.14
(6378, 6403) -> 0.23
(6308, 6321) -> 0.20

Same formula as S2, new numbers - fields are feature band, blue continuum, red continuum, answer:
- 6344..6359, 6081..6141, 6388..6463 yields 0.82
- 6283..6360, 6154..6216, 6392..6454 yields 1.33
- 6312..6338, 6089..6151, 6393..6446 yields 0.62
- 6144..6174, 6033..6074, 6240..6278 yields 1.45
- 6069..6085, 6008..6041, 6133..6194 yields -0.77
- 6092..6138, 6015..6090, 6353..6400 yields 2.57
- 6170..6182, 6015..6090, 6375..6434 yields 0.91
